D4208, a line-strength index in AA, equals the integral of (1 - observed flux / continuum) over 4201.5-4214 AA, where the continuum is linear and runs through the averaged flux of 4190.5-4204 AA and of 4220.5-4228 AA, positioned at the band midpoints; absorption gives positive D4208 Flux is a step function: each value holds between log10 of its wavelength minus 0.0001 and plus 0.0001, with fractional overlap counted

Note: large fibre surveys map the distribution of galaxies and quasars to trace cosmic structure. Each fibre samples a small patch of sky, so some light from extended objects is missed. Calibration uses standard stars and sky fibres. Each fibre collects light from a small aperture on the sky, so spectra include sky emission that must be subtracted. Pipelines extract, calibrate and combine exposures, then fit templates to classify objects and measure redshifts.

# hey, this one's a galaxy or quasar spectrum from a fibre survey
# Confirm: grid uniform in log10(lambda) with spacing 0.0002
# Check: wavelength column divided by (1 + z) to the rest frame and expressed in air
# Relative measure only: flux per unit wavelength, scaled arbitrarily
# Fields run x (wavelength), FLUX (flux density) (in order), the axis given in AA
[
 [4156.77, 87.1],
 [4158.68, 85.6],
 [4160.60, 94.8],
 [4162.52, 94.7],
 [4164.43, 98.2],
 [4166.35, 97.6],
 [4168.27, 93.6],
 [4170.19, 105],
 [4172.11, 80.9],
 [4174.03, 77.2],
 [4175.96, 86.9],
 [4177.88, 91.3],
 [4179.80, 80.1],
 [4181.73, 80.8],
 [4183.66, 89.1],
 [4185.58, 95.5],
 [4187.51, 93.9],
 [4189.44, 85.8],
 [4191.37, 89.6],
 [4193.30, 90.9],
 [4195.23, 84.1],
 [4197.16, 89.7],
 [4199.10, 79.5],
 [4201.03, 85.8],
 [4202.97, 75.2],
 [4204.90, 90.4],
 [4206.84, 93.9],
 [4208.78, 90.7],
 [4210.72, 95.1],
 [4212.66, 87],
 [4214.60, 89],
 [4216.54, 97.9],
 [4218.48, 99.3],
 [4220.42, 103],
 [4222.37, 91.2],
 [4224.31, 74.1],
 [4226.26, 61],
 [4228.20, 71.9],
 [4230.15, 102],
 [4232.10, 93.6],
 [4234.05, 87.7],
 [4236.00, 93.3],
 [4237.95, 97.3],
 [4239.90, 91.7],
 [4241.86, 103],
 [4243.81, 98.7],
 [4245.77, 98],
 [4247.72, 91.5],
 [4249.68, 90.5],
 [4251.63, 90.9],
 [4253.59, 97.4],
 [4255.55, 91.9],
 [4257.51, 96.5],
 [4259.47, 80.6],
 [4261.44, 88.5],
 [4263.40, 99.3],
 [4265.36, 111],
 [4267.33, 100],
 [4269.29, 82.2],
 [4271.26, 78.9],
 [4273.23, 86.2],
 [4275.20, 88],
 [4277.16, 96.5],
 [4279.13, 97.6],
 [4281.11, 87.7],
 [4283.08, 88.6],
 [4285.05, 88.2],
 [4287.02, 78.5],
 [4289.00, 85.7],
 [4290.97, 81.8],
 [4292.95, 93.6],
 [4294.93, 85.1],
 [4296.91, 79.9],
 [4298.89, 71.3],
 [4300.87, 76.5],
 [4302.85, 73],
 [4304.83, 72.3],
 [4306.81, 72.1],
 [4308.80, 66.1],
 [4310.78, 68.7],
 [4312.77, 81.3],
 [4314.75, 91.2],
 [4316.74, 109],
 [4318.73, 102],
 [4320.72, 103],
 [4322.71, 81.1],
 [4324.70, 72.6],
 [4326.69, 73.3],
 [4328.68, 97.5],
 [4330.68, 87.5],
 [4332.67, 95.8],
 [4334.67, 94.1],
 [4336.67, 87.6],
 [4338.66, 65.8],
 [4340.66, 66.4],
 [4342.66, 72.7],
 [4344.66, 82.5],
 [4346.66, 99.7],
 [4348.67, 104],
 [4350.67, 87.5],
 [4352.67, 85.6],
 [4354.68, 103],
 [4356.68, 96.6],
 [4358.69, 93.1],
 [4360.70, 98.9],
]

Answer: -0.9 AA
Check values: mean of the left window 85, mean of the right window 78.4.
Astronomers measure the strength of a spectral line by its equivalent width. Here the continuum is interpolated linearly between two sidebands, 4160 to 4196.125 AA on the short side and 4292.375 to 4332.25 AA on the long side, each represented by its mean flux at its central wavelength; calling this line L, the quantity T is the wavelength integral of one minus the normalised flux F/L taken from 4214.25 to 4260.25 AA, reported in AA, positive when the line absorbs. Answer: -2.4 AA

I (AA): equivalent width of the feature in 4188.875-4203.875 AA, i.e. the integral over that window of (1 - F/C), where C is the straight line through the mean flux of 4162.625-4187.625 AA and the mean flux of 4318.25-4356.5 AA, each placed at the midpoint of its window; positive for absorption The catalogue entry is 0.77 AA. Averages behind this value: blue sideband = 90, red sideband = 87.5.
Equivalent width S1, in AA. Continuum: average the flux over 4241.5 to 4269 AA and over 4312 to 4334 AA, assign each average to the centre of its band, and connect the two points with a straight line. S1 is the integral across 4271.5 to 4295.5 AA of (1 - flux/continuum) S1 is 1.4 AA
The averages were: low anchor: 95.1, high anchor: 90.5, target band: 87.9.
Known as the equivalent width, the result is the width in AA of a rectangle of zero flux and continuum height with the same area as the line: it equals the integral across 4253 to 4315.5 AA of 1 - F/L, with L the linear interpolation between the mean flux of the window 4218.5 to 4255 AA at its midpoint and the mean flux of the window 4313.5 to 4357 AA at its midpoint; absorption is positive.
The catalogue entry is 3.3 AA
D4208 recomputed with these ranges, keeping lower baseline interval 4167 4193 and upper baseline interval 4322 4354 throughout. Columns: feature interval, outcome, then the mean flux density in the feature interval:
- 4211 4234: -0.2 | 88.4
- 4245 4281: -2.4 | 92.4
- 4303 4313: 1.6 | 71.5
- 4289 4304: 0.9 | 80.4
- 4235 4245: -1.1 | 96.8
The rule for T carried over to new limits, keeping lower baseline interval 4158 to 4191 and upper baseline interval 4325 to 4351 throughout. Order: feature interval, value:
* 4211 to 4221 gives -0.7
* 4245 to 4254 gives -0.6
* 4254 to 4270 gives -1.2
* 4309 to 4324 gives -0.6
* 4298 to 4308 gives 1.6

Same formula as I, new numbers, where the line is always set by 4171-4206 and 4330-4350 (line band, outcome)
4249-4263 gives -0.88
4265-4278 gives -0.77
